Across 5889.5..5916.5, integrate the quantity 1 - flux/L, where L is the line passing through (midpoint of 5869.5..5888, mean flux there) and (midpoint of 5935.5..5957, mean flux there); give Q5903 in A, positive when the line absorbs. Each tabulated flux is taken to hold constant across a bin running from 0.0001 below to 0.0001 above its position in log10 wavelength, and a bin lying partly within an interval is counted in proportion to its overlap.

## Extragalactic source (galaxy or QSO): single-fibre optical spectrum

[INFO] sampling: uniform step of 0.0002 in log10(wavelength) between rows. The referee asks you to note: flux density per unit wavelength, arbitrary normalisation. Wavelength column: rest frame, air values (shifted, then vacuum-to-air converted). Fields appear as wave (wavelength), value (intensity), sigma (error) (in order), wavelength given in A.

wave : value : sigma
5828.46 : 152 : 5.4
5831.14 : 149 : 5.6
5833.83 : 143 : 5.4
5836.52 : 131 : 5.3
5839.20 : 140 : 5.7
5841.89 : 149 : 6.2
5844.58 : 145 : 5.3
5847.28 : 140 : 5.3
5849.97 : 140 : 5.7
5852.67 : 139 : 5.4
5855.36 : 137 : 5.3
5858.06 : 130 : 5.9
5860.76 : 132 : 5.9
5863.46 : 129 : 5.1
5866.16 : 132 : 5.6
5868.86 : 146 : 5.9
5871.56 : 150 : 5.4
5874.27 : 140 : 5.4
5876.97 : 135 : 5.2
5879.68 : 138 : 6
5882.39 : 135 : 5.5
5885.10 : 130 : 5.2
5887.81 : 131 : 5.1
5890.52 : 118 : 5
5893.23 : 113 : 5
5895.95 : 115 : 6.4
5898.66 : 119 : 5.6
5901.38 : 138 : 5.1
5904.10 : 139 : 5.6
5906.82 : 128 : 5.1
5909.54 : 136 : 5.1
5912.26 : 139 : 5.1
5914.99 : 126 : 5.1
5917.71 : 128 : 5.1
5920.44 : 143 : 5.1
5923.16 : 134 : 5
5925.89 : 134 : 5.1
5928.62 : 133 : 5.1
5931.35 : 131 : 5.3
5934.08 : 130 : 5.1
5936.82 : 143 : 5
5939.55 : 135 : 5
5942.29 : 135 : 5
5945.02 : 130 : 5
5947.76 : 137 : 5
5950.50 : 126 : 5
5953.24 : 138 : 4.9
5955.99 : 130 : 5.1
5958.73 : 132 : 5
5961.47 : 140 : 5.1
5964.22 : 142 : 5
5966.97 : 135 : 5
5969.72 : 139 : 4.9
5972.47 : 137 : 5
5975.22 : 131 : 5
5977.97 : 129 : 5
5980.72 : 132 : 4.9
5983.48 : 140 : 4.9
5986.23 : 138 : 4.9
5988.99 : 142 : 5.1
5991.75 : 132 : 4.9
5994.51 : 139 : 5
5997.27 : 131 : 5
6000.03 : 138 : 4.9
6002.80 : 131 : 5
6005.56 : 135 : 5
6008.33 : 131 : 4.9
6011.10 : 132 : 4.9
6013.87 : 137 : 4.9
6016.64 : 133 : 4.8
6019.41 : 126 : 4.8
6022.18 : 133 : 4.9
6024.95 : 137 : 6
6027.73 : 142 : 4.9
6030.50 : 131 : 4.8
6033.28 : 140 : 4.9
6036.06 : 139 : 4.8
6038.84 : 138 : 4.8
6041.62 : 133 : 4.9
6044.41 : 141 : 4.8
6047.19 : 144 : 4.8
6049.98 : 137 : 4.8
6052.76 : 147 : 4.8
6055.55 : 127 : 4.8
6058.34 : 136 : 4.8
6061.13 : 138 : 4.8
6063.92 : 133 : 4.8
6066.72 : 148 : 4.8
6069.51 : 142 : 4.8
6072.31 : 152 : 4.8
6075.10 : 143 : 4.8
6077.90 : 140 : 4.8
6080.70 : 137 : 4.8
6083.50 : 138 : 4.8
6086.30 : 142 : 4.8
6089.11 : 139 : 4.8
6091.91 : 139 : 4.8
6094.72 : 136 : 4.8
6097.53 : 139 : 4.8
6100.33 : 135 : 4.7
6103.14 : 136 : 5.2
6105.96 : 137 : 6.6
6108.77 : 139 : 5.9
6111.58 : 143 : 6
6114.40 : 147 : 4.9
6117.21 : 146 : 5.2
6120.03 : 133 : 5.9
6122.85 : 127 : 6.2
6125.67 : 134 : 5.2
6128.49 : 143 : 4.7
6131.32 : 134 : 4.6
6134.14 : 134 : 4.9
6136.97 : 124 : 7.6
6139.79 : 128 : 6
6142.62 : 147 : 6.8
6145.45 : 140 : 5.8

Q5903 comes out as 1.8 A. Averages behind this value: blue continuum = 138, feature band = 127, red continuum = 134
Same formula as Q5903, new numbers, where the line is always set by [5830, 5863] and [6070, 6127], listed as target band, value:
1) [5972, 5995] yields 0.6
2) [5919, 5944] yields 0.7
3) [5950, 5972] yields 0.6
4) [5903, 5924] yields 0.8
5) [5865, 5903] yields 2.1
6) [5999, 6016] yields 0.6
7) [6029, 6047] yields 0.2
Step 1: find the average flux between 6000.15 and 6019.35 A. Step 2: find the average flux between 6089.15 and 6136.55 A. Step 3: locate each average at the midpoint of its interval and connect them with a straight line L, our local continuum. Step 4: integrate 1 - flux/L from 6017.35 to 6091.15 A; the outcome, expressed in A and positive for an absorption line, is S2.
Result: -2.0 A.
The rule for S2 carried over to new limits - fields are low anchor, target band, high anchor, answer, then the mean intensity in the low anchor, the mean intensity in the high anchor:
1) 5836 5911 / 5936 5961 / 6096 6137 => 0.2 A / 134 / 137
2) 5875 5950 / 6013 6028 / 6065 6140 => 0.2 A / 132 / 138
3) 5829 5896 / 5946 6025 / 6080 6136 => 1.4 A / 136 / 138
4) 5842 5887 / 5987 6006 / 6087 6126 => 0.3 A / 138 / 138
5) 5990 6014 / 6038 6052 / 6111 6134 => -0.4 A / 134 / 138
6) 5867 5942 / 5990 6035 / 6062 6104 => 0.9 A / 133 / 140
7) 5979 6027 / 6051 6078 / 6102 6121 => -0.5 A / 135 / 140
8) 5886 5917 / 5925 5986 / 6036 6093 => -1.4 A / 128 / 140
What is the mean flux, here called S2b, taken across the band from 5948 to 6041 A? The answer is 135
